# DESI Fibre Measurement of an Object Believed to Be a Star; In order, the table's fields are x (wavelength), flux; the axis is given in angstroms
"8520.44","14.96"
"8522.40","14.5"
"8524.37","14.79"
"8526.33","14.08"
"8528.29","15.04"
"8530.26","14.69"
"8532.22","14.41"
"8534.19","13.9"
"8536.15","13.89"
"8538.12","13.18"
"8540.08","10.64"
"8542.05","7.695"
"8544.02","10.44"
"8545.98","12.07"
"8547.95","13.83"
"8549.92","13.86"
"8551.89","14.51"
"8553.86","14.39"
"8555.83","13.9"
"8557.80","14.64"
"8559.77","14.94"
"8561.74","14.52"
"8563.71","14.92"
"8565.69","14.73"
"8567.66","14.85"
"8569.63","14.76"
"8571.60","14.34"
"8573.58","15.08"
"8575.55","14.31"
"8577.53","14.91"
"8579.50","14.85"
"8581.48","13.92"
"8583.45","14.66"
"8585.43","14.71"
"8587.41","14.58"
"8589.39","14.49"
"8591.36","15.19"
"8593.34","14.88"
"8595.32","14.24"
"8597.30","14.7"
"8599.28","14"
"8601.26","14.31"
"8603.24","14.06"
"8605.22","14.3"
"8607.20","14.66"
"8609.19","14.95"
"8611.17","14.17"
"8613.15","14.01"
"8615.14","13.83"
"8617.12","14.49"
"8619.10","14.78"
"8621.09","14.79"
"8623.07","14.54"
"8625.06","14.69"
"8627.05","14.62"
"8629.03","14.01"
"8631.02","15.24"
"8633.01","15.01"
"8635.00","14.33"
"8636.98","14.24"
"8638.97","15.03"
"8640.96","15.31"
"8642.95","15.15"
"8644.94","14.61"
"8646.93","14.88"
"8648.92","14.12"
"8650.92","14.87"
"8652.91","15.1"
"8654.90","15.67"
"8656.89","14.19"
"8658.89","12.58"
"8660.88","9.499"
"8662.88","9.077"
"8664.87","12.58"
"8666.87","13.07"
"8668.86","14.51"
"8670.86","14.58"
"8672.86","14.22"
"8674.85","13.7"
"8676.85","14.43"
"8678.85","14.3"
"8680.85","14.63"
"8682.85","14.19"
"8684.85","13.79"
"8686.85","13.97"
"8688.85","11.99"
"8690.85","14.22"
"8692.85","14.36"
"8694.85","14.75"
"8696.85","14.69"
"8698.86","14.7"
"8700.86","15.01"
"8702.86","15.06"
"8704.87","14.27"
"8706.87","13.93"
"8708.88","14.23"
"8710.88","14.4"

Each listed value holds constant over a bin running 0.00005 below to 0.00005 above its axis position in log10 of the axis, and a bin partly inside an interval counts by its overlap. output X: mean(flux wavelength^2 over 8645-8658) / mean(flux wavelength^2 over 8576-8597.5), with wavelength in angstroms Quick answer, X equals 1.02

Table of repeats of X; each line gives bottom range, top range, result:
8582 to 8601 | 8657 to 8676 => 0.89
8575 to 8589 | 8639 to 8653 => 1.04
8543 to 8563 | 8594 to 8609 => 1.06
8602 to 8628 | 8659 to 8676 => 0.89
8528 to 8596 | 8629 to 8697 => 1.03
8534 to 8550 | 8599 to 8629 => 1.22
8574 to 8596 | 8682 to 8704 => 1.00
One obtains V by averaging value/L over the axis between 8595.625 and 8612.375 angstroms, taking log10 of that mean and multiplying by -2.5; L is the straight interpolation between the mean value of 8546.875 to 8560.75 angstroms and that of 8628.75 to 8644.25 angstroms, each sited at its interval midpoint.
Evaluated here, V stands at 0.02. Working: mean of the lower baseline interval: 14.3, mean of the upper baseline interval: 14.8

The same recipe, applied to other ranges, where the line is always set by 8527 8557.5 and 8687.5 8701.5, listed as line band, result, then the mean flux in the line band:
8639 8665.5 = 0.015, 13.7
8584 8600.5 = -0.085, 14.6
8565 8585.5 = -0.099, 14.6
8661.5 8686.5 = 0.043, 13.5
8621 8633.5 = -0.071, 14.7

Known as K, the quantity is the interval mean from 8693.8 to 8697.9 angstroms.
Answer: 14.7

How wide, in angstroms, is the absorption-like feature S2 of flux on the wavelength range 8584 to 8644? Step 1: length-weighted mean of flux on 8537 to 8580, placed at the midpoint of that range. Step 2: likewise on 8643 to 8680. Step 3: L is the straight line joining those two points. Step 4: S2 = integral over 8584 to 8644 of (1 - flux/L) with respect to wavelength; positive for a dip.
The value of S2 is -3.9 angstroms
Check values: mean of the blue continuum 13.7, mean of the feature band 14.6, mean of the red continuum 13.7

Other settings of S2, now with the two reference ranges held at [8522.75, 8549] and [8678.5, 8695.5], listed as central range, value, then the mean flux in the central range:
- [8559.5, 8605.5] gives -4.4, 14.6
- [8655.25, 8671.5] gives 1.5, 12.6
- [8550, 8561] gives -1.1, 14.4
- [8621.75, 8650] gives -2.1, 14.7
